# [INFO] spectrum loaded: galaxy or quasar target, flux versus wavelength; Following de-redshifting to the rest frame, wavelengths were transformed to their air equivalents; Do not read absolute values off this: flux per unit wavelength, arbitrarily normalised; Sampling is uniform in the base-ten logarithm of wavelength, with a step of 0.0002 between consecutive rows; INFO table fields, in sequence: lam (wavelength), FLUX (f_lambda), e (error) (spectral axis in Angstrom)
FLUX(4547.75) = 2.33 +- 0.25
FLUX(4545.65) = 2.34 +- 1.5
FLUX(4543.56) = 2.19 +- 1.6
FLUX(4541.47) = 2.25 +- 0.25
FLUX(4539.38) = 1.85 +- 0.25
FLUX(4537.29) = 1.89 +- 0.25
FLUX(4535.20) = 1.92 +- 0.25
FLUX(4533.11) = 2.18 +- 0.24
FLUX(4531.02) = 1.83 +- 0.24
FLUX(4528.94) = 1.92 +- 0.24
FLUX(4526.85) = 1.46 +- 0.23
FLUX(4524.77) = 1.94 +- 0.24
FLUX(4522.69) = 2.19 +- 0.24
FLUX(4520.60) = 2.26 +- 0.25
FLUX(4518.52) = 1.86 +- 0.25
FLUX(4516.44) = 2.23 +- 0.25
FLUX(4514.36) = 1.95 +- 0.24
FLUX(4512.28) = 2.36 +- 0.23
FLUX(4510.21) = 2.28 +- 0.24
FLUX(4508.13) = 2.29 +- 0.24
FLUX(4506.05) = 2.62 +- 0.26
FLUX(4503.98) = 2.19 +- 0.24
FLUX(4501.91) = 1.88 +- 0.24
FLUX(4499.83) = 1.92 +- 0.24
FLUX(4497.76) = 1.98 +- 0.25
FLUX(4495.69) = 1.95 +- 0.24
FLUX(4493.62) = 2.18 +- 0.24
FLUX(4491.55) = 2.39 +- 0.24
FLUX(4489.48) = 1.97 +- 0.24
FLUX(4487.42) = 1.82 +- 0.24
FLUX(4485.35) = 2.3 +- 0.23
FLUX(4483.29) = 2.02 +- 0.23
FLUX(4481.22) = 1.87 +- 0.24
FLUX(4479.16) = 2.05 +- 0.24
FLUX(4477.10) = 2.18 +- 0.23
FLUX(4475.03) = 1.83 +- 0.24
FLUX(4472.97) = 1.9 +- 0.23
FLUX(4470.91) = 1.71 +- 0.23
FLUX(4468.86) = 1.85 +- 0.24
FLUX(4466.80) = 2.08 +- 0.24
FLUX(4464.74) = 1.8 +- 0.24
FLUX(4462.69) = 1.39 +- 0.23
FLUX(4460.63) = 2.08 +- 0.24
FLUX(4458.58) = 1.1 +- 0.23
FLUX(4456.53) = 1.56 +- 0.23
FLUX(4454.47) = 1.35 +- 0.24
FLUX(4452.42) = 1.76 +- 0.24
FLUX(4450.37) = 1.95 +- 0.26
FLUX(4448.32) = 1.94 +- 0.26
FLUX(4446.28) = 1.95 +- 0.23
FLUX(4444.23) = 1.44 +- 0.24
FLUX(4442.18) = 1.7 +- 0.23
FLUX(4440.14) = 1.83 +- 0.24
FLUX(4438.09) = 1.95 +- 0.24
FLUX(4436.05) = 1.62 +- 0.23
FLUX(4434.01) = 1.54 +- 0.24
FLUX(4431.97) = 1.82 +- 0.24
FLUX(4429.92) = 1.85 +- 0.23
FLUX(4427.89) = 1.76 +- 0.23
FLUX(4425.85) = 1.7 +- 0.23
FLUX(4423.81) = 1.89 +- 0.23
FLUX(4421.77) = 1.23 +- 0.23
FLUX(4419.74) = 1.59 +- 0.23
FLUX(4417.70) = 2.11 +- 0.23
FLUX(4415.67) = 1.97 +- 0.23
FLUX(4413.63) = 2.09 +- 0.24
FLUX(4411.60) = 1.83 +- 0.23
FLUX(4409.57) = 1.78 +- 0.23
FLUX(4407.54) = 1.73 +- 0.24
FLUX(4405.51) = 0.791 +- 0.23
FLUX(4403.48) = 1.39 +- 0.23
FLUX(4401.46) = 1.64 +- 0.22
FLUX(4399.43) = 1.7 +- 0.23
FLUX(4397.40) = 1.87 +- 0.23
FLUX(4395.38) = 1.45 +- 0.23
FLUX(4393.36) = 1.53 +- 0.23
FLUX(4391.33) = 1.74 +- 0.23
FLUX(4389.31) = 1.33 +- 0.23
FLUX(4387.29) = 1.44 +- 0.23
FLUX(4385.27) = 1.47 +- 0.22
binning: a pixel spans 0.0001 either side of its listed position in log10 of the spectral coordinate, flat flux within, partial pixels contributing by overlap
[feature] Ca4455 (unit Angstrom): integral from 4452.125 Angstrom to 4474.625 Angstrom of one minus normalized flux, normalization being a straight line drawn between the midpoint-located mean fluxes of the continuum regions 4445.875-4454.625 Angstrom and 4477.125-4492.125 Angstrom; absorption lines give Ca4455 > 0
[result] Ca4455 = 2.6 Angstrom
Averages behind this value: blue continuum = 1.82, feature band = 1.69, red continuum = 2.06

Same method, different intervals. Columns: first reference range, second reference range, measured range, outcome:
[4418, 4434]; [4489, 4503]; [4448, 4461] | 1.38 Angstrom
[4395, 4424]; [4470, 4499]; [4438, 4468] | 2.37 Angstrom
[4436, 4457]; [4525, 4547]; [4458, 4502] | -2.29 Angstrom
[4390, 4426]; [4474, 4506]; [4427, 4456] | 1.24 Angstrom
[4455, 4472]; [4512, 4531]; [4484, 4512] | -4.04 Angstrom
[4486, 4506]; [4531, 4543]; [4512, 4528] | 0.14 Angstrom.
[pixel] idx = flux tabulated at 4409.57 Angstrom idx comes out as 1.78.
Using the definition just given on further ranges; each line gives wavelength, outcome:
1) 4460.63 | 2.08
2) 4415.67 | 1.97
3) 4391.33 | 1.74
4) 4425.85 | 1.7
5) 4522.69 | 2.19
